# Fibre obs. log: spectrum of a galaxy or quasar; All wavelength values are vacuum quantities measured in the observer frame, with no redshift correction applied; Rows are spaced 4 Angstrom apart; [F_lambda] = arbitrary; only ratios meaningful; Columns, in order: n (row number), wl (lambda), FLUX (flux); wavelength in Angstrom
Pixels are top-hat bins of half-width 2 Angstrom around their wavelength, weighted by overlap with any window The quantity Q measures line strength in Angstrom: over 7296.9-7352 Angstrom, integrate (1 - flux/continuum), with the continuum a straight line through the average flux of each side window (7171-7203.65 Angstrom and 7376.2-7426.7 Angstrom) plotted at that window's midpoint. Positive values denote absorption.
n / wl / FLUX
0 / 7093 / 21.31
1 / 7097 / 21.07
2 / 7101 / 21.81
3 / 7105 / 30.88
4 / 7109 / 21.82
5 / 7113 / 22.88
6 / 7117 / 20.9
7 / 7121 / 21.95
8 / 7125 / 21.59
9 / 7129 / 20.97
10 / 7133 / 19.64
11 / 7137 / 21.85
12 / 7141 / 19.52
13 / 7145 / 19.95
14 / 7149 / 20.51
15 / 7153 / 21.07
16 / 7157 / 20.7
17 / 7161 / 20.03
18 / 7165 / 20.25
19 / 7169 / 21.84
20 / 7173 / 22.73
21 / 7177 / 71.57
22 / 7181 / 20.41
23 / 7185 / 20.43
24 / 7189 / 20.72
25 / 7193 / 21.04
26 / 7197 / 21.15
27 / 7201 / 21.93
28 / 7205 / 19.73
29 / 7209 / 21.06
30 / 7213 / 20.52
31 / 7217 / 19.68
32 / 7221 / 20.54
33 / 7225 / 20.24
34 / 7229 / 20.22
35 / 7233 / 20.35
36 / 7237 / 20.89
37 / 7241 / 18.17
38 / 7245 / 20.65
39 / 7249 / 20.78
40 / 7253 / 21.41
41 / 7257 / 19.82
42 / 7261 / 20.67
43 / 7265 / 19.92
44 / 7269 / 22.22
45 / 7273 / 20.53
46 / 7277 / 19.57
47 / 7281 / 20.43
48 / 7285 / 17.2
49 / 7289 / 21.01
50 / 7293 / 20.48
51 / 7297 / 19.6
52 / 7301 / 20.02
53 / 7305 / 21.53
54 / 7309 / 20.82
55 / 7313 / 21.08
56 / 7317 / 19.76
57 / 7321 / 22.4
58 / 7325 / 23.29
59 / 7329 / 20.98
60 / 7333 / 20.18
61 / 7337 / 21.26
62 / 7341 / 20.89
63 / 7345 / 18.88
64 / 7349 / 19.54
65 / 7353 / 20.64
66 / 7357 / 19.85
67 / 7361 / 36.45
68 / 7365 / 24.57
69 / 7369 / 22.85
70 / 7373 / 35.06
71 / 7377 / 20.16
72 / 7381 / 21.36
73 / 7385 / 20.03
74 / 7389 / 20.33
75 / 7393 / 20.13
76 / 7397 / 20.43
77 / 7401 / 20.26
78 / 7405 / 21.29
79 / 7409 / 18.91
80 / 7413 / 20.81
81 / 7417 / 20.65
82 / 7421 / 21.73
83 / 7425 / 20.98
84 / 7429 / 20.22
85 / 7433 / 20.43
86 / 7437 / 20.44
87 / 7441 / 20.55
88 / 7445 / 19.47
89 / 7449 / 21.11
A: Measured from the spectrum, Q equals 5.3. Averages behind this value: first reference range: 27.3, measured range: 20.8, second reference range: 20.6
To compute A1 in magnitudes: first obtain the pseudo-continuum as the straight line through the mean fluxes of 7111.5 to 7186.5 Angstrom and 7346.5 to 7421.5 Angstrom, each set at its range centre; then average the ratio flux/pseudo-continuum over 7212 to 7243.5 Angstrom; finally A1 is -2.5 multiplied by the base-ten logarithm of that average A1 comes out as 0.16 mag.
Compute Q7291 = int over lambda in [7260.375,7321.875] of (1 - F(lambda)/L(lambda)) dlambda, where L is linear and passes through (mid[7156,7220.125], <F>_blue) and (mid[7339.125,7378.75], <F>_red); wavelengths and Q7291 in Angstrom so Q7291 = 9.1 Angstrom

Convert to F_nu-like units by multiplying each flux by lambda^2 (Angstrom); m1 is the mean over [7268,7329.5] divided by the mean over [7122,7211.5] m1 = 0.93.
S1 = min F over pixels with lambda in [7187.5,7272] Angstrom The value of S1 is 18.17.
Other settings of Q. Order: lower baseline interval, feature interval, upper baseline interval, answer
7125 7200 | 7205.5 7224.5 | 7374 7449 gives 2.1 Angstrom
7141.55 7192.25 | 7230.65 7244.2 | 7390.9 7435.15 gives 2.1 Angstrom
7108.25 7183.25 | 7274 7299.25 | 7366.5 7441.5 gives 3.1 Angstrom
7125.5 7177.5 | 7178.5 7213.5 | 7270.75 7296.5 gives 0.9 Angstrom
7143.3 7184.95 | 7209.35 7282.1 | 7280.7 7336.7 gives 7.8 Angstrom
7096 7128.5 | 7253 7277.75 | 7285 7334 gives 0.8 Angstrom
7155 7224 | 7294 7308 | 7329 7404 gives 1.5 Angstrom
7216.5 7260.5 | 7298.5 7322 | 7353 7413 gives 0.8 Angstrom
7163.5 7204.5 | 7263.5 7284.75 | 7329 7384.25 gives 3.7 Angstrom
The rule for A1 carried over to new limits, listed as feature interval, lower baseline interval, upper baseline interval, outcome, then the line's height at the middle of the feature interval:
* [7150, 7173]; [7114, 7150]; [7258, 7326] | -0.01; 20.8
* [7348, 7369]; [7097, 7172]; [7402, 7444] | -0.17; 20.8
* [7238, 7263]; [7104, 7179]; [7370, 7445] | 0.14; 23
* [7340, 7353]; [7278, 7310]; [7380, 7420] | 0.02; 20.3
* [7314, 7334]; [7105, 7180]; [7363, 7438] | 0.05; 22.3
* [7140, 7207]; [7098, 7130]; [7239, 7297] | -0.10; 21.8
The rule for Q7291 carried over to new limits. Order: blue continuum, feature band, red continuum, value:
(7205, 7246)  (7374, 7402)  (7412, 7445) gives -0.5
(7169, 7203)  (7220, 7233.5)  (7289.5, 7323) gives 2.5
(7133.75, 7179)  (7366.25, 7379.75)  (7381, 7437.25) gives -2.9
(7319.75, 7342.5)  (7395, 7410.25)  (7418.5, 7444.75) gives 0.4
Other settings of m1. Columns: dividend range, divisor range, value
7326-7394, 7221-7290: 1.15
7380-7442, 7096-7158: 1.02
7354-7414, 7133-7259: 1.08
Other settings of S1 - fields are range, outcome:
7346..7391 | 19.54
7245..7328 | 17.2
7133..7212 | 19.52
